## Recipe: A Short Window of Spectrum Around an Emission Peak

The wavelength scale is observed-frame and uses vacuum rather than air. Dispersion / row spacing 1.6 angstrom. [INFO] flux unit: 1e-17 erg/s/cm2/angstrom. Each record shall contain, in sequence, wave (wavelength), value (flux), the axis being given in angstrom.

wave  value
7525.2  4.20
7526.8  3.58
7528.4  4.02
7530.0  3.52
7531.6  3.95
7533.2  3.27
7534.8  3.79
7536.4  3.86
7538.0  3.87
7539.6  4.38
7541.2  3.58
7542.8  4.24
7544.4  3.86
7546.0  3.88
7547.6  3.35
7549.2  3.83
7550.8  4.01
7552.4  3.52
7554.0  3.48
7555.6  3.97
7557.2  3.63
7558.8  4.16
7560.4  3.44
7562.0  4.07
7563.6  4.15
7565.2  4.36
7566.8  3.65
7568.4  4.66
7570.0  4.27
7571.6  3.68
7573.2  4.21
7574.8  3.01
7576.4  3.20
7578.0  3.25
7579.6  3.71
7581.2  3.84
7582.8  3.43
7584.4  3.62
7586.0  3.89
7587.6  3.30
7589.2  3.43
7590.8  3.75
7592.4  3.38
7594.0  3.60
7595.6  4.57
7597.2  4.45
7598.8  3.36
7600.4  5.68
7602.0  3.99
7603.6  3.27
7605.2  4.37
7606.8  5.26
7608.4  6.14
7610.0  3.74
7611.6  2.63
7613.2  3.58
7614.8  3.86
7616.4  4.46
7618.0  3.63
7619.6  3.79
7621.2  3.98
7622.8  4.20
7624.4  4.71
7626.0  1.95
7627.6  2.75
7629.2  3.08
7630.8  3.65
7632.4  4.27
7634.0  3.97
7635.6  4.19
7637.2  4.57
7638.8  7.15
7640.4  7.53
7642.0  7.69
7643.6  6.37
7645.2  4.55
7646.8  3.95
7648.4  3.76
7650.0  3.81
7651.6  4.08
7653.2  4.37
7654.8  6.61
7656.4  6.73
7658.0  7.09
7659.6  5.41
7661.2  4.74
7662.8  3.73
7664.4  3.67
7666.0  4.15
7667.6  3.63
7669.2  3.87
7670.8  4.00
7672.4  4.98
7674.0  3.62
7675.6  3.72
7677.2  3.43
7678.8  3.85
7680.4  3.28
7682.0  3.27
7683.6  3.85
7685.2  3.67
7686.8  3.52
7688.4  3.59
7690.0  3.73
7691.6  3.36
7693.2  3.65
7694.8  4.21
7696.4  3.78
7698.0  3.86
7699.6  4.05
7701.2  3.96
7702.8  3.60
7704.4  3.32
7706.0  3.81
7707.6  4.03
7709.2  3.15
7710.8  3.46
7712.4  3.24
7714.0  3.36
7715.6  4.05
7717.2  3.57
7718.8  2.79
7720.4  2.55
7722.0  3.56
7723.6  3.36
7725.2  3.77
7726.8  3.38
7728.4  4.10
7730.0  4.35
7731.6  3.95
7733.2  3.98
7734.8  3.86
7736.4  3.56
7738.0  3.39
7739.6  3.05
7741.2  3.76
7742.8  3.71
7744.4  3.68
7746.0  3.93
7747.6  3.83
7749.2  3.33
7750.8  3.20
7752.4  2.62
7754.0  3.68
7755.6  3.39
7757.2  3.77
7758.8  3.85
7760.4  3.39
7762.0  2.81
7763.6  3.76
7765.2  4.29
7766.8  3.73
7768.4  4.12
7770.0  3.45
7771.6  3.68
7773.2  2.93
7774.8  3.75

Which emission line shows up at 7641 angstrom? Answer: [S II] 6716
